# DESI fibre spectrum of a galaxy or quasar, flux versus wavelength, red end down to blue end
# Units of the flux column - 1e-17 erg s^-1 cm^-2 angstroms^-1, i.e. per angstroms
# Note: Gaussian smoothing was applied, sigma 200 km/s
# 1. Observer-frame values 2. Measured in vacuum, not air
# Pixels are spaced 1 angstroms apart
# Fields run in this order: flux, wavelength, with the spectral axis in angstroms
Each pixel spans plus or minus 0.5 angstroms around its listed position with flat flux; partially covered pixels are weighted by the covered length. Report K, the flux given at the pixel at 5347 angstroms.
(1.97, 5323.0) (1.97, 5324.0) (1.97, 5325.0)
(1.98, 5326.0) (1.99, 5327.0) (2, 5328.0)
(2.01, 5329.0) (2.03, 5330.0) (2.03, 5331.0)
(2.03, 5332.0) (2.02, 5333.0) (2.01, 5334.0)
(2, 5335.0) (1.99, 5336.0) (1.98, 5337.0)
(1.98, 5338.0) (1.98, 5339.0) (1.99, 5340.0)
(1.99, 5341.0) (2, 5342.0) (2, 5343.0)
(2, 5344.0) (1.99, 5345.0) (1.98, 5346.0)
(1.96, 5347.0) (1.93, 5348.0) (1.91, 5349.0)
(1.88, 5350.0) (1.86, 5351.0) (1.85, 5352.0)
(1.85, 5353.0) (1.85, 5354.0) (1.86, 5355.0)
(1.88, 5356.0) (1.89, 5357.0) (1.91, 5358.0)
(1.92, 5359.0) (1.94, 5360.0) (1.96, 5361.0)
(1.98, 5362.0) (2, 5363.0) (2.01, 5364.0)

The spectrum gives 1.96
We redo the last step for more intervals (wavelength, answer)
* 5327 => 1.99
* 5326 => 1.98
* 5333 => 2.02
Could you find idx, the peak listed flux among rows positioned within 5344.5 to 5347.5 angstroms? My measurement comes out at 1.99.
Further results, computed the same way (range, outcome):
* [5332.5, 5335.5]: 2.02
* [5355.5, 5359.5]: 1.92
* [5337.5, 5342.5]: 2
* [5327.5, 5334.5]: 2.03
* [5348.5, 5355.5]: 1.91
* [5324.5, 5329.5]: 2.01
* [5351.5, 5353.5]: 1.85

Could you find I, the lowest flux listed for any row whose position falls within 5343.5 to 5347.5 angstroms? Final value 1.96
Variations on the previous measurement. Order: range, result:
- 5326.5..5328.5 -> 1.99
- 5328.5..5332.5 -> 2.01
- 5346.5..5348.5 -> 1.93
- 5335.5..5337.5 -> 1.98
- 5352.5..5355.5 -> 1.85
